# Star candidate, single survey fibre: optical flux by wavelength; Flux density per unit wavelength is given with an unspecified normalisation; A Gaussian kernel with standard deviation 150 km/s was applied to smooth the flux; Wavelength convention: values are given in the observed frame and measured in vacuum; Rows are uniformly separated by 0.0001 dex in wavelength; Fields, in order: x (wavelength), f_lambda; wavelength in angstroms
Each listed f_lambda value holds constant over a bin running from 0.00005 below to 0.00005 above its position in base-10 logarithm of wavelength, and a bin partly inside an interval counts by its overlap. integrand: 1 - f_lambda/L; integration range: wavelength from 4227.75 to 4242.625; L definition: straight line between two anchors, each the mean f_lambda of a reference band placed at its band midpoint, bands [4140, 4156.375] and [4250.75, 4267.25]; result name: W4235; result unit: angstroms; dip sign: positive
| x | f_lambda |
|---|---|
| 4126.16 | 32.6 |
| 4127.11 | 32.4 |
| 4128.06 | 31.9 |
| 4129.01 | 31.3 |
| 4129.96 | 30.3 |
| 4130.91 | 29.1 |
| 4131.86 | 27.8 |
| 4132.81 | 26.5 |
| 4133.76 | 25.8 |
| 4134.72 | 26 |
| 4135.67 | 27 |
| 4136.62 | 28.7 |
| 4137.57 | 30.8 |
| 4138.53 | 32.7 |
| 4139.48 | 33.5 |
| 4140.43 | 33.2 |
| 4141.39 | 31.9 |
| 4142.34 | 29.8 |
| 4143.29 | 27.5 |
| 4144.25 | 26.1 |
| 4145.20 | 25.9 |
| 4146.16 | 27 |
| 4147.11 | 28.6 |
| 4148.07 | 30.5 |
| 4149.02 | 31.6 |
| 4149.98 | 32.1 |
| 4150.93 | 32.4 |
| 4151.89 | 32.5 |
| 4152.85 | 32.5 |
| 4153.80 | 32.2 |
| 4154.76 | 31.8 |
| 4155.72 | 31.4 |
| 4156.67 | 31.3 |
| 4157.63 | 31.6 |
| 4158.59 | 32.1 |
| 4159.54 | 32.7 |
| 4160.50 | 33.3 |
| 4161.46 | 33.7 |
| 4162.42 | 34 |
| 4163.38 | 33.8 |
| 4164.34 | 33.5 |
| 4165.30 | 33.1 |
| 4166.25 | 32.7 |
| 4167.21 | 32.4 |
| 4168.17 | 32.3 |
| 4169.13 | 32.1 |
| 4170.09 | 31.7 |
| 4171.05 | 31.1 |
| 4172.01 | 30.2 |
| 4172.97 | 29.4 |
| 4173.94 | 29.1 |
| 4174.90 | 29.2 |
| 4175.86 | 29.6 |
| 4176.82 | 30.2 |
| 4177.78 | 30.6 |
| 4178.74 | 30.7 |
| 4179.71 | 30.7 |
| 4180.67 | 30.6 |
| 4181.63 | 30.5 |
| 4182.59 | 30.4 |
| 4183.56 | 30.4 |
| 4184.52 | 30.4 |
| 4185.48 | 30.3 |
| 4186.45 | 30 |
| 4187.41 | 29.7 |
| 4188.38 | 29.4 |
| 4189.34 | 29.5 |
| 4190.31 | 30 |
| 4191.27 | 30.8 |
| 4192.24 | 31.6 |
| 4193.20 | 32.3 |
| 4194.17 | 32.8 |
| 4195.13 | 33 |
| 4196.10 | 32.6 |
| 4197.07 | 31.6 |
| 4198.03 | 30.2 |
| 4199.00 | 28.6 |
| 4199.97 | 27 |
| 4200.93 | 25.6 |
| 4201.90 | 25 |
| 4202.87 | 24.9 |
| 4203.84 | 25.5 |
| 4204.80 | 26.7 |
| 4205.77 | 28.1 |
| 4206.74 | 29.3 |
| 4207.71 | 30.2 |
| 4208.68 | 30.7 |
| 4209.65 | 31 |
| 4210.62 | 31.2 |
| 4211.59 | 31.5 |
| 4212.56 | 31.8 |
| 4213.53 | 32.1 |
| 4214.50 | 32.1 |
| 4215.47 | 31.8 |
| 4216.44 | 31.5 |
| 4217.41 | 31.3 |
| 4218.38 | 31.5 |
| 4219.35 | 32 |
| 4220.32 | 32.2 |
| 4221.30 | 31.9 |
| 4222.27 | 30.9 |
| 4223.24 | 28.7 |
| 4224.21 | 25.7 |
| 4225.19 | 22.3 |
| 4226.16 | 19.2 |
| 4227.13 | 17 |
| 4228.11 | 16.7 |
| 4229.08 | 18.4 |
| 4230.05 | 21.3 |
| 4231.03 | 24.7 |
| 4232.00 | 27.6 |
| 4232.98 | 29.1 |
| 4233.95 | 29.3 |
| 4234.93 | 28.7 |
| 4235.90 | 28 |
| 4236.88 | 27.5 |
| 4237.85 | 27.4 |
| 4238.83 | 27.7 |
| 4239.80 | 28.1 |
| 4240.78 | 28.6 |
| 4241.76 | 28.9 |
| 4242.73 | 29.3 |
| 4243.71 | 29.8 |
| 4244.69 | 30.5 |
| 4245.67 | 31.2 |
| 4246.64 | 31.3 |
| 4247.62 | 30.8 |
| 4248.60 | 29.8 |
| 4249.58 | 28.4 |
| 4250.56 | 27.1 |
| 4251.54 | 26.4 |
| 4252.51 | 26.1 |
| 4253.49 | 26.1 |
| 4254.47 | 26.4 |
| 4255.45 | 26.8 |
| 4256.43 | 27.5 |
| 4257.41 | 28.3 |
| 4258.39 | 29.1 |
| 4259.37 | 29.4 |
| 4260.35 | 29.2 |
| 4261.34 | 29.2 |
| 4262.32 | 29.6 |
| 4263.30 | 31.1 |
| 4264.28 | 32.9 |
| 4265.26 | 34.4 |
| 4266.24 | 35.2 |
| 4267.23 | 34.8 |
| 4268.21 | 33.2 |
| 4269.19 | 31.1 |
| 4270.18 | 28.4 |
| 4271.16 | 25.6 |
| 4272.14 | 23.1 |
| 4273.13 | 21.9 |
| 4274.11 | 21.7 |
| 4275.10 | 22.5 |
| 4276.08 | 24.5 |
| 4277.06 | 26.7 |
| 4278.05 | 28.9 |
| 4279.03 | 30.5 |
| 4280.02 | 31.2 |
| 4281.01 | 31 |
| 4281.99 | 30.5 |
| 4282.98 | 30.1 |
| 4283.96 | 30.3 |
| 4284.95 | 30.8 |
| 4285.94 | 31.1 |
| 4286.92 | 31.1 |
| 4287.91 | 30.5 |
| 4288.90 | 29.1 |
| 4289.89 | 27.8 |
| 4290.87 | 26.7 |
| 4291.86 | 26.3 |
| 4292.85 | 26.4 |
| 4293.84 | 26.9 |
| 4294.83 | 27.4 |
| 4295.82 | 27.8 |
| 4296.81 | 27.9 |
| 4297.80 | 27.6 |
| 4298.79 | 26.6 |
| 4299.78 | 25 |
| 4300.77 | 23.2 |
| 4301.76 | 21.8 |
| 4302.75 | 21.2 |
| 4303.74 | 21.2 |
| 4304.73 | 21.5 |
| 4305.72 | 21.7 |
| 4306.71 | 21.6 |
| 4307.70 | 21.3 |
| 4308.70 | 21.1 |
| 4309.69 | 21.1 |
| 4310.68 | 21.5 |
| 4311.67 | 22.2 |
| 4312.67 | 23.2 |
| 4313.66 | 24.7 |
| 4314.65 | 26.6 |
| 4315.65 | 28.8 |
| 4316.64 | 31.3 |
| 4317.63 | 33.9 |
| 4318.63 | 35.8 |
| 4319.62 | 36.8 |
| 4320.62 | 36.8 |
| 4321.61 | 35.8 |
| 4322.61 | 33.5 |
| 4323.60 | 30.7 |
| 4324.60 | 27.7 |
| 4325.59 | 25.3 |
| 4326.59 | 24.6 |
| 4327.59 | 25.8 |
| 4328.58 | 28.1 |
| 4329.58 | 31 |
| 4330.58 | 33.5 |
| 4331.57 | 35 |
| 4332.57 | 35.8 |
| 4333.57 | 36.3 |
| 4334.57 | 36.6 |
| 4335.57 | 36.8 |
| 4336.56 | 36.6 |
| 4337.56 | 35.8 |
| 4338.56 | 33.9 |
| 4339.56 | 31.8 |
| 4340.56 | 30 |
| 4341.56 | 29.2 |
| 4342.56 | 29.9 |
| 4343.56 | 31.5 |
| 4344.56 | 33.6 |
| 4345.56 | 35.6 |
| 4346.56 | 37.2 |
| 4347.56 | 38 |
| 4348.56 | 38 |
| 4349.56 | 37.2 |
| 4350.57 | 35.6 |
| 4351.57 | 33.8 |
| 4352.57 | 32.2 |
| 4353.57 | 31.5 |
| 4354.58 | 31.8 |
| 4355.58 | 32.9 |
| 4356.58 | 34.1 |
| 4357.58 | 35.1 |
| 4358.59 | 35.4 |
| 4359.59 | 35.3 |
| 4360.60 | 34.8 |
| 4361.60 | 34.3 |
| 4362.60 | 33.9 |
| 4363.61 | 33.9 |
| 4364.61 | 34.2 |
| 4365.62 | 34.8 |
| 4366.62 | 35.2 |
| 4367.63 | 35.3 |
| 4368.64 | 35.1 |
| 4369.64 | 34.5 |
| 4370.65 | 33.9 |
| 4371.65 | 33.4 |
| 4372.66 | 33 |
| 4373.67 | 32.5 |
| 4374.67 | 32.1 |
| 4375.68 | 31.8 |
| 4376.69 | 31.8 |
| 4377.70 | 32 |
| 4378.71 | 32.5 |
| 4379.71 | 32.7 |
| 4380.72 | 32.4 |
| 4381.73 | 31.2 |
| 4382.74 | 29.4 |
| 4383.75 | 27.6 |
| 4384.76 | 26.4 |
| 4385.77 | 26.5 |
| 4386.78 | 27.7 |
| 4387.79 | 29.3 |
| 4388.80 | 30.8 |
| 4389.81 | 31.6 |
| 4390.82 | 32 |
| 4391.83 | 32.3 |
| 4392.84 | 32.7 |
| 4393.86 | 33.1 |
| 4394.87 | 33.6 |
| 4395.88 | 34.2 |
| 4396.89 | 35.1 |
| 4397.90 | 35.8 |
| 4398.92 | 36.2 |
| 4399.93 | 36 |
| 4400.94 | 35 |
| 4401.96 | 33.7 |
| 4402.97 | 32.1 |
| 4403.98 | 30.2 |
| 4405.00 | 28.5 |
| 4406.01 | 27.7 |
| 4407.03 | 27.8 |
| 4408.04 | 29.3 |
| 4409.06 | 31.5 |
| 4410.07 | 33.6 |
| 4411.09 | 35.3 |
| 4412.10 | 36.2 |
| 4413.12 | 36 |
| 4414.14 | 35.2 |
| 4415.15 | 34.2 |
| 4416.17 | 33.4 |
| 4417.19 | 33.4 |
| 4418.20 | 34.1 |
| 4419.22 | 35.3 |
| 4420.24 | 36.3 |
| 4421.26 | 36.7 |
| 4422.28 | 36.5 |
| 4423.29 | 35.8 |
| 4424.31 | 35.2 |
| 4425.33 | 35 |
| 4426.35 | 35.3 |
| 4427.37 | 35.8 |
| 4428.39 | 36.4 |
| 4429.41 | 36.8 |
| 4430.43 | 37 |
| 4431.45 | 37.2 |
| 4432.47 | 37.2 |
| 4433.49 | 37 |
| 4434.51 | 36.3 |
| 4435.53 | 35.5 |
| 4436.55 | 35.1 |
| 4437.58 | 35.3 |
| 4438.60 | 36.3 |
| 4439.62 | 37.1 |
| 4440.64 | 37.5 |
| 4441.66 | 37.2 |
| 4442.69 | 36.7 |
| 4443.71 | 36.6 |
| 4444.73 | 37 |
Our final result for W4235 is 1.7 angstroms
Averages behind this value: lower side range 30.4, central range 26.3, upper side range 29.4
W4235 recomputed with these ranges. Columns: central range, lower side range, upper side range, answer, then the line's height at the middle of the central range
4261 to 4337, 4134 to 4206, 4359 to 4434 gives 8.5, 32.1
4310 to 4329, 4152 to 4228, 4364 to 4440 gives 1.9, 32.2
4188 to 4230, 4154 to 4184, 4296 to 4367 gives 3.5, 31.3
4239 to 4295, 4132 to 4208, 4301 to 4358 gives 2.9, 30.4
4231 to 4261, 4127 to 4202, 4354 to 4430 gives 3.0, 31.5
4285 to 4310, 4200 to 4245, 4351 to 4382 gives 4.3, 30.8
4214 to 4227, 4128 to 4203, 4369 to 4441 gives 0.9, 31.2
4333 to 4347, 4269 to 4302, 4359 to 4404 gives -1.6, 30.4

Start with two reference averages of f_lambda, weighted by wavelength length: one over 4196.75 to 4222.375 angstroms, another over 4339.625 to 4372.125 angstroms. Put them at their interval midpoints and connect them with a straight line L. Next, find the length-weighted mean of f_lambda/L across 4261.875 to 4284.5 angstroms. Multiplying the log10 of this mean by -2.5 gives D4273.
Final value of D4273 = 0.09 mag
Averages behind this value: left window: 29.8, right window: 34.1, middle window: 29.1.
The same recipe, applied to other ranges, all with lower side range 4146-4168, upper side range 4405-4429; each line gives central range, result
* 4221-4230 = 0.37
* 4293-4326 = 0.24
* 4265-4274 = 0.13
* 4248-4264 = 0.16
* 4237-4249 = 0.12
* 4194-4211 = 0.12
